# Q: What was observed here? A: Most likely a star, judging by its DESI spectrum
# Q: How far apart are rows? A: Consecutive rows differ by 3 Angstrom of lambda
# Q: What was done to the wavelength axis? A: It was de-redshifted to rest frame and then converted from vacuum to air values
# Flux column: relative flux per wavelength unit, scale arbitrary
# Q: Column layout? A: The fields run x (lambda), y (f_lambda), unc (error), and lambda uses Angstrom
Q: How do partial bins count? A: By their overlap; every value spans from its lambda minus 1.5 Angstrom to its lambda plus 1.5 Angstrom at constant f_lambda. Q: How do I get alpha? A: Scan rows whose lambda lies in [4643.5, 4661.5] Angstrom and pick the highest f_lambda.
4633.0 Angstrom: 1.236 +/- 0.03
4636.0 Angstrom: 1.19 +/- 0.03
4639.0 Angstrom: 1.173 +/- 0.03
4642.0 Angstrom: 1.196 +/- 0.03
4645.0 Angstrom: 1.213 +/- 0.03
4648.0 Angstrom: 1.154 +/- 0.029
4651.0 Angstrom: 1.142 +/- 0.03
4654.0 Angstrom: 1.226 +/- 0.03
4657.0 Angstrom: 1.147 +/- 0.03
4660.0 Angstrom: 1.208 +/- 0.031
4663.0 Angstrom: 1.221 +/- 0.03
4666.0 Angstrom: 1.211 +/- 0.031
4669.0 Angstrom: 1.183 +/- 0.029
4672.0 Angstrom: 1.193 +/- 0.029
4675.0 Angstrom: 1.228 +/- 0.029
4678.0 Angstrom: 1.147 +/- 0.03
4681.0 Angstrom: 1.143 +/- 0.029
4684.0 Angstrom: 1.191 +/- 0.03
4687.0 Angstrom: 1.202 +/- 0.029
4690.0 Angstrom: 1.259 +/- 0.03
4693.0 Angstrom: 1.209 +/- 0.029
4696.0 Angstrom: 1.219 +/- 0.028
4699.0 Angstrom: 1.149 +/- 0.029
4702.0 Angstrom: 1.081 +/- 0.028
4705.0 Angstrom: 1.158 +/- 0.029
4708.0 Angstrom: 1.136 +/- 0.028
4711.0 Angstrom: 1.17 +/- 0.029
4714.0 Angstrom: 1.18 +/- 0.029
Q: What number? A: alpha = 1.226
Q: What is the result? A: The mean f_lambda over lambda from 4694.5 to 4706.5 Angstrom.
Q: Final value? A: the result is 1.15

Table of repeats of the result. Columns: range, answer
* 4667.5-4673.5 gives 1.19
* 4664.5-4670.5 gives 1.2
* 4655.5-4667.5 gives 1.2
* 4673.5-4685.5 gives 1.18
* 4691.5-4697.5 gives 1.21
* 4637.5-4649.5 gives 1.18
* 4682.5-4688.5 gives 1.2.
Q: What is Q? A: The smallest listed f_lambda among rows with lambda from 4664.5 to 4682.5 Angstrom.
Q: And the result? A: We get 1.143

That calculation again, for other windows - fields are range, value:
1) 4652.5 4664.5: 1.147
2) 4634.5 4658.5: 1.142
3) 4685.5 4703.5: 1.081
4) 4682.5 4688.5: 1.191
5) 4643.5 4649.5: 1.154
